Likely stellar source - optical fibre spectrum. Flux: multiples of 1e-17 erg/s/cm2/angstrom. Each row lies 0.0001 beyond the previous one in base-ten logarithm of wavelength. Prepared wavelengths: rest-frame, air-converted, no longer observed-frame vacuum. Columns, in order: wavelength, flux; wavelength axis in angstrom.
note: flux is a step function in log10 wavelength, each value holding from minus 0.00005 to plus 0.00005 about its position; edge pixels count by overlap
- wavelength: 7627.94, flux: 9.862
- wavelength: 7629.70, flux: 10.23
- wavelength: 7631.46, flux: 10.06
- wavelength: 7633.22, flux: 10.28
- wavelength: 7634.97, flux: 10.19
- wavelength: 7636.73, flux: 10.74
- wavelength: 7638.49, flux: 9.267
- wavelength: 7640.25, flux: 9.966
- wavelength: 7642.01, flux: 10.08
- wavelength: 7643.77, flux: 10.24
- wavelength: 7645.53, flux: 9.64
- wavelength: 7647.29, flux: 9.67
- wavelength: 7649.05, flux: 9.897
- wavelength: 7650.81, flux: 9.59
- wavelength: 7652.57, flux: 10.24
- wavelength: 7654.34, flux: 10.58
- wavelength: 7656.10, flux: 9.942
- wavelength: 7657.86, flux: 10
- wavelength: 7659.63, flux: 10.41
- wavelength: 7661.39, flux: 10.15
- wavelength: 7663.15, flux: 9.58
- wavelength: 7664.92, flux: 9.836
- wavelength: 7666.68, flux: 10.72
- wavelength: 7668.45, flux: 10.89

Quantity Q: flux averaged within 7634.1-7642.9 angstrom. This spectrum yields 10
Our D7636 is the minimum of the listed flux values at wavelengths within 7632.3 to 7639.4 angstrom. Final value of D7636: 9.267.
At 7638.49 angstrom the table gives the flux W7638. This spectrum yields 9.267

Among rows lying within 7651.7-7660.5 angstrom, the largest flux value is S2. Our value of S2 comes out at 10.58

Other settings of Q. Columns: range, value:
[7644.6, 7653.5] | 9.81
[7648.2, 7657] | 10.1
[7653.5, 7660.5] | 10.2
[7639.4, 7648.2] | 9.92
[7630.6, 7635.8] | 10.2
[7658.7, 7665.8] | 9.99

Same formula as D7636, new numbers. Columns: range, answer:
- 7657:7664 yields 9.58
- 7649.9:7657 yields 9.59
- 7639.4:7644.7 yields 9.966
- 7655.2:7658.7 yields 9.942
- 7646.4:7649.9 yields 9.67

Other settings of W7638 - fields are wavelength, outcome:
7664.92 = 9.836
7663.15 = 9.58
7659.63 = 10.41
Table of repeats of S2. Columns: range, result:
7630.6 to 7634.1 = 10.28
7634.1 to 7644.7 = 10.74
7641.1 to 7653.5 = 10.24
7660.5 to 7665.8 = 10.15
